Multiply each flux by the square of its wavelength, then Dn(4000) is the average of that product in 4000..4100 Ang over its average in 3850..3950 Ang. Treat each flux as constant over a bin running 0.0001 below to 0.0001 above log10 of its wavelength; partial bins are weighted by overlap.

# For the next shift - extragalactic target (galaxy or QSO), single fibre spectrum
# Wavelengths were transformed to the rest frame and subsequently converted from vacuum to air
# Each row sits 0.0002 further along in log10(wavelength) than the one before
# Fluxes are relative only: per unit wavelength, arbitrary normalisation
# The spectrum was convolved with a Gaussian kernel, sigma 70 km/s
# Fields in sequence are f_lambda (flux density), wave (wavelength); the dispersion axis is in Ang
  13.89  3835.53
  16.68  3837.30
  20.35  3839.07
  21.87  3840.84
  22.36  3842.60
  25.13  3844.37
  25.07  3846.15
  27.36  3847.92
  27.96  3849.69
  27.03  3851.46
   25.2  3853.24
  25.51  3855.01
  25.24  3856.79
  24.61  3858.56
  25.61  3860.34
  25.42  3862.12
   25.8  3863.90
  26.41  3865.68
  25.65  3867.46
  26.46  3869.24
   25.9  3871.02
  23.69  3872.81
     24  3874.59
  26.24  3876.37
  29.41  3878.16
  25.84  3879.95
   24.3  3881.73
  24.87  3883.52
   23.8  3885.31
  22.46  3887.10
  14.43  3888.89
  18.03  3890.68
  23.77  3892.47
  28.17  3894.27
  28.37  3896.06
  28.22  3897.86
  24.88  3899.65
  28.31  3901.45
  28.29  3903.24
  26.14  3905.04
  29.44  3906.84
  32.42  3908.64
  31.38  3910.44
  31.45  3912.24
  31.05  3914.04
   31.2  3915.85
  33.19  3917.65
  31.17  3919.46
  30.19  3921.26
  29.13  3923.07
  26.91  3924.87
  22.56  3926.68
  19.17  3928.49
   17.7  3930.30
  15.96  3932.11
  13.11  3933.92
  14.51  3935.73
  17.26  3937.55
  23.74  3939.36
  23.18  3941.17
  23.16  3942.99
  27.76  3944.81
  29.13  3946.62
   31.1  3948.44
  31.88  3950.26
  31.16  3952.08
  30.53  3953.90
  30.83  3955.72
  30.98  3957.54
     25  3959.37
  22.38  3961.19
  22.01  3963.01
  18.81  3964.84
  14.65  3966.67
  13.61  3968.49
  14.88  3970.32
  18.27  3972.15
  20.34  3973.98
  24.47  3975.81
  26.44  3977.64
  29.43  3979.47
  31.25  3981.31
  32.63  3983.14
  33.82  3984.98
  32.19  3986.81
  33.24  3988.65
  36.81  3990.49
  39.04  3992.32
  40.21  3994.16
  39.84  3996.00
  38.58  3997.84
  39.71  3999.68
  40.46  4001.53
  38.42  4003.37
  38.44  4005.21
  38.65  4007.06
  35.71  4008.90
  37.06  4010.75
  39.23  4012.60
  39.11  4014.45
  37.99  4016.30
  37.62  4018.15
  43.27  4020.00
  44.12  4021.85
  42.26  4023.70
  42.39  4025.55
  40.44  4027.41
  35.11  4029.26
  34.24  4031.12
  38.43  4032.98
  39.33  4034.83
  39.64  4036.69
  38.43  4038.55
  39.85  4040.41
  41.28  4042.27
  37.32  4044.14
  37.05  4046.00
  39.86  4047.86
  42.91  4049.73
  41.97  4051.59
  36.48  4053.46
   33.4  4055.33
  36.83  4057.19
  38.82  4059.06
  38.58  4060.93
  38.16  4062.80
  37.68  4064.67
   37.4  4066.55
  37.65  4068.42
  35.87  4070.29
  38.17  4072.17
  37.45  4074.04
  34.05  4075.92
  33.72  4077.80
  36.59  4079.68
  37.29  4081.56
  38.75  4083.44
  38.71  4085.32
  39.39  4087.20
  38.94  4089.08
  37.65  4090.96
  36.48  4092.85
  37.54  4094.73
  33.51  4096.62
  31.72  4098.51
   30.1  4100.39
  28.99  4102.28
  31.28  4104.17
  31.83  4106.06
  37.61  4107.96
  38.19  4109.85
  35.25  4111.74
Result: 1.61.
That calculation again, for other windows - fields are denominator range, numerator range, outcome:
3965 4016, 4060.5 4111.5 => 1.18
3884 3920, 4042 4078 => 1.50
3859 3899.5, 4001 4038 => 1.69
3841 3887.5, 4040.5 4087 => 1.65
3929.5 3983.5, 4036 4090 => 1.71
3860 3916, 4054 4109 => 1.51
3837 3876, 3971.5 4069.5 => 1.62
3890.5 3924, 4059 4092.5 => 1.41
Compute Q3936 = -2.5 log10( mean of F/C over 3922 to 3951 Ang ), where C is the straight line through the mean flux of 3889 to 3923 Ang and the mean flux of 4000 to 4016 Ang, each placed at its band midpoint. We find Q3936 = 0.34 mag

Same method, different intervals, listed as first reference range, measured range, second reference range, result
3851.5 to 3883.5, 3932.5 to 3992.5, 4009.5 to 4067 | 0.29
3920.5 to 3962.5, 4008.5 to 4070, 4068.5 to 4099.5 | -0.18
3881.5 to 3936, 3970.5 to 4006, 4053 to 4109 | -0.09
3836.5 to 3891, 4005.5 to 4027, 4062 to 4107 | -0.23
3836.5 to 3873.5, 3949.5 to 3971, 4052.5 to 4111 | 0.24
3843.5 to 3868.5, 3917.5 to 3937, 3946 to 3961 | 0.26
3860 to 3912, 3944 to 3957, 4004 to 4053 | 0.05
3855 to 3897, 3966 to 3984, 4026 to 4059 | 0.41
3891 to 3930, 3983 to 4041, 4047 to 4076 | -0.11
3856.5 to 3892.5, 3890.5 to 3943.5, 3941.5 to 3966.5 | 0.00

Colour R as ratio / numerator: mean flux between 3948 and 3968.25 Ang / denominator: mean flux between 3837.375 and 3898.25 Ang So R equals 1.0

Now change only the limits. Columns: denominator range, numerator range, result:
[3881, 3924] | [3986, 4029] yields 1.42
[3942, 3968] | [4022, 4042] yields 1.50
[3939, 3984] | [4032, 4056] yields 1.55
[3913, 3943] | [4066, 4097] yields 1.56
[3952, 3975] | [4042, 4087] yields 1.69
